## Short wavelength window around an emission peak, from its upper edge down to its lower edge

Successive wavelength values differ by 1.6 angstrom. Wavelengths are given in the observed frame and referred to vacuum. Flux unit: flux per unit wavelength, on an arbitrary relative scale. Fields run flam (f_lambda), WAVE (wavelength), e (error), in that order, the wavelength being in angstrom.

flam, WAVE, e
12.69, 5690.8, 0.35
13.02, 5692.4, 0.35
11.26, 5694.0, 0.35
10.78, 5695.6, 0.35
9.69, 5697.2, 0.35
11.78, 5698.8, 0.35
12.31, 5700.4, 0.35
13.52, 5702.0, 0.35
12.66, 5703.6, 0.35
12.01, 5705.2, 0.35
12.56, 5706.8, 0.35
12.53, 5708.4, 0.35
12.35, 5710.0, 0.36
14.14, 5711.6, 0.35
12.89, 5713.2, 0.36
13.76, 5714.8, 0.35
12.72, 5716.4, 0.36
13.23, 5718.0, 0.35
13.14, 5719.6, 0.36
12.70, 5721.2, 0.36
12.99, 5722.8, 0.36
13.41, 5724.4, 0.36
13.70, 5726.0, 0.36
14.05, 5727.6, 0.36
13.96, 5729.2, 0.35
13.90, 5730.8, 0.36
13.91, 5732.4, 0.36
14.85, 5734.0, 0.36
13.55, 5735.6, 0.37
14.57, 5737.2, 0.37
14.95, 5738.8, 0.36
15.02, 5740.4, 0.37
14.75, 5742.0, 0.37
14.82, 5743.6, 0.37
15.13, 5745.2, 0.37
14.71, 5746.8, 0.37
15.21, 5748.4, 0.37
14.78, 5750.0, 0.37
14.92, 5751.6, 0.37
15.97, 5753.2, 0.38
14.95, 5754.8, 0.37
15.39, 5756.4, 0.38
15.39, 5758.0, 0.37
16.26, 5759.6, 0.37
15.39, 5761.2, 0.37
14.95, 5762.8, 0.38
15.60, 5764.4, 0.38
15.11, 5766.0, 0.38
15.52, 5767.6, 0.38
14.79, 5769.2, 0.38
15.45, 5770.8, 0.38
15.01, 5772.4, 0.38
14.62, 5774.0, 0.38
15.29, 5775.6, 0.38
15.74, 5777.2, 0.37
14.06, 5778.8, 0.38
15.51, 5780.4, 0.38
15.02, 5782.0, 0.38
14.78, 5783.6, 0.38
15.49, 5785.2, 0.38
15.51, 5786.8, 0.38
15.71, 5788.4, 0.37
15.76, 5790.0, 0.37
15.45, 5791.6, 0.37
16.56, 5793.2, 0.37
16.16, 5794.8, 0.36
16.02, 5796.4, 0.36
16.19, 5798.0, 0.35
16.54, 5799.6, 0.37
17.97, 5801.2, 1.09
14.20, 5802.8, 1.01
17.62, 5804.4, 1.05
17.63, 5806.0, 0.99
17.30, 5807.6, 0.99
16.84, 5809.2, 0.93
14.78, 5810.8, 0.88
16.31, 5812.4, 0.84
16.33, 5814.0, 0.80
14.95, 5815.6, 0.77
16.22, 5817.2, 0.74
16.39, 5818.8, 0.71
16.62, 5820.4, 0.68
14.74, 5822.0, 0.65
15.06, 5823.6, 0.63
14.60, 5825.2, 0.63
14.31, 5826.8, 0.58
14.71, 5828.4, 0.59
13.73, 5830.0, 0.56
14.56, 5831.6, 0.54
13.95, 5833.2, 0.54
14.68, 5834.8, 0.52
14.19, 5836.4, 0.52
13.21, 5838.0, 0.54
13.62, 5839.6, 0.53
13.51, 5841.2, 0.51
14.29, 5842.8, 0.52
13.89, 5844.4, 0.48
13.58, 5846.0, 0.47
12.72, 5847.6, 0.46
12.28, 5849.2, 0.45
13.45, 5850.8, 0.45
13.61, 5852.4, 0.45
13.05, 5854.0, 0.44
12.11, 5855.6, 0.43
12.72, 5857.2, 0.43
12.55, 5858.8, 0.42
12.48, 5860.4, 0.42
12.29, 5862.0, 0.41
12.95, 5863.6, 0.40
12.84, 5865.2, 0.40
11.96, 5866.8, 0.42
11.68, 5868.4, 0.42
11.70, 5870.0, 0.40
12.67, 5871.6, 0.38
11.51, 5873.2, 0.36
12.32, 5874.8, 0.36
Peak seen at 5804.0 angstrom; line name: C III]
